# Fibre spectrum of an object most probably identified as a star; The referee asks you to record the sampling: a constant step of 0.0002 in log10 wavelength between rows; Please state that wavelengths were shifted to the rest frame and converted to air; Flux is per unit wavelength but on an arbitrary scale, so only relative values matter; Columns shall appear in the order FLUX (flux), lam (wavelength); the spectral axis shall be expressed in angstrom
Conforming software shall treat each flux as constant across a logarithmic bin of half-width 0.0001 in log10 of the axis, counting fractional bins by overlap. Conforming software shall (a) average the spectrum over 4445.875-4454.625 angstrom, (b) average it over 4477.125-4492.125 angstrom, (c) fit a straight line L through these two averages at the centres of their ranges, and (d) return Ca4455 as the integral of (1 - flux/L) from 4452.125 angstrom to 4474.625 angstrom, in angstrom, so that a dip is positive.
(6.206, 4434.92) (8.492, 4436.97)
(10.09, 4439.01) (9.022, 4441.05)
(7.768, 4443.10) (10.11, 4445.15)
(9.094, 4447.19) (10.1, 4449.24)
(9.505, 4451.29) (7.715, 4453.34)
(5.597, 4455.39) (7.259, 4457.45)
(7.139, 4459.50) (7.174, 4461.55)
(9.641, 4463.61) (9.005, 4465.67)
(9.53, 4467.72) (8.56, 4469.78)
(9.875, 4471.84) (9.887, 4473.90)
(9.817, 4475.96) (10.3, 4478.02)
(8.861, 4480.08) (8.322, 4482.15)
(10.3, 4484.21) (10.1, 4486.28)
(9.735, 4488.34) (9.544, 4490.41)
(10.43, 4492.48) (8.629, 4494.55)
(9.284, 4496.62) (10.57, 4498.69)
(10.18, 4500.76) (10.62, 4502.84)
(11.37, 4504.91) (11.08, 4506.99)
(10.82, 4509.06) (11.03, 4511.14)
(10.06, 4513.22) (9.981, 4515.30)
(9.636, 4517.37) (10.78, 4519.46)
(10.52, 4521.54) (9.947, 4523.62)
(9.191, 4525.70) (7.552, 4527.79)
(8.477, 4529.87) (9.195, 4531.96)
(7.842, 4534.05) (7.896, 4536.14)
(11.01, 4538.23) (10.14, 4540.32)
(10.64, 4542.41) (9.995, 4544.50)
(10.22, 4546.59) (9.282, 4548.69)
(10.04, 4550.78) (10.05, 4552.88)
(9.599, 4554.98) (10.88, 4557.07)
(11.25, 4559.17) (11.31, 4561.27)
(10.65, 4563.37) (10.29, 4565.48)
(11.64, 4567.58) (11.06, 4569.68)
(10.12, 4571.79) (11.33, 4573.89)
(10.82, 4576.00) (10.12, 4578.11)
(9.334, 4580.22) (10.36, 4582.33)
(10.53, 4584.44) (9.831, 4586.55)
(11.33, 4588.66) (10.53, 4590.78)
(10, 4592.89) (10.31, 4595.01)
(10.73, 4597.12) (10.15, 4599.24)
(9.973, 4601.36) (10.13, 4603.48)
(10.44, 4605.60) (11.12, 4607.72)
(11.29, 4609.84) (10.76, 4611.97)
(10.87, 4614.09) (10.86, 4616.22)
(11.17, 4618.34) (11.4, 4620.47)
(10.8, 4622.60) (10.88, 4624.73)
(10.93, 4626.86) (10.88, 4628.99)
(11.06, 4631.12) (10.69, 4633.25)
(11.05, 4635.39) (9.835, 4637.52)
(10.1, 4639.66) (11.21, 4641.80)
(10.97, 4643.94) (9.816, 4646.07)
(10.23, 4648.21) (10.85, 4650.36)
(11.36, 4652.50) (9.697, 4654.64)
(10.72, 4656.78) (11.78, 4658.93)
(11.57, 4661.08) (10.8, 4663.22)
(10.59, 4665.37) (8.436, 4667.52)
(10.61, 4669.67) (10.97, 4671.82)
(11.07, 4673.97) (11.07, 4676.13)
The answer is 2.4 angstrom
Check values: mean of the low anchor 9.04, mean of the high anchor 9.63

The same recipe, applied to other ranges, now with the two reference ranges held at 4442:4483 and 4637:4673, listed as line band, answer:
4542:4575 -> -2.9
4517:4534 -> 0.1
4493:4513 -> -2.7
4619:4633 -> -0.9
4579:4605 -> -0.8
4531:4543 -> 0.1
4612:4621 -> -0.7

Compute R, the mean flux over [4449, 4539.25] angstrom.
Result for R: 9.41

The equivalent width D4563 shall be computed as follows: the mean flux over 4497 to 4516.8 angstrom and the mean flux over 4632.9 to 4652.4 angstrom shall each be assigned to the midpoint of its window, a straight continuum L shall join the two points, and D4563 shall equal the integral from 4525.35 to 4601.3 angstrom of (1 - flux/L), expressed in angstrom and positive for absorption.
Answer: 3.3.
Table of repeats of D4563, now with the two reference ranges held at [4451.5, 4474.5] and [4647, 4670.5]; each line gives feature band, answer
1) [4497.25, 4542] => -4.7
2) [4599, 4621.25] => -1.6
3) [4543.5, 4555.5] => -0.7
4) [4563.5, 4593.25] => -2.7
